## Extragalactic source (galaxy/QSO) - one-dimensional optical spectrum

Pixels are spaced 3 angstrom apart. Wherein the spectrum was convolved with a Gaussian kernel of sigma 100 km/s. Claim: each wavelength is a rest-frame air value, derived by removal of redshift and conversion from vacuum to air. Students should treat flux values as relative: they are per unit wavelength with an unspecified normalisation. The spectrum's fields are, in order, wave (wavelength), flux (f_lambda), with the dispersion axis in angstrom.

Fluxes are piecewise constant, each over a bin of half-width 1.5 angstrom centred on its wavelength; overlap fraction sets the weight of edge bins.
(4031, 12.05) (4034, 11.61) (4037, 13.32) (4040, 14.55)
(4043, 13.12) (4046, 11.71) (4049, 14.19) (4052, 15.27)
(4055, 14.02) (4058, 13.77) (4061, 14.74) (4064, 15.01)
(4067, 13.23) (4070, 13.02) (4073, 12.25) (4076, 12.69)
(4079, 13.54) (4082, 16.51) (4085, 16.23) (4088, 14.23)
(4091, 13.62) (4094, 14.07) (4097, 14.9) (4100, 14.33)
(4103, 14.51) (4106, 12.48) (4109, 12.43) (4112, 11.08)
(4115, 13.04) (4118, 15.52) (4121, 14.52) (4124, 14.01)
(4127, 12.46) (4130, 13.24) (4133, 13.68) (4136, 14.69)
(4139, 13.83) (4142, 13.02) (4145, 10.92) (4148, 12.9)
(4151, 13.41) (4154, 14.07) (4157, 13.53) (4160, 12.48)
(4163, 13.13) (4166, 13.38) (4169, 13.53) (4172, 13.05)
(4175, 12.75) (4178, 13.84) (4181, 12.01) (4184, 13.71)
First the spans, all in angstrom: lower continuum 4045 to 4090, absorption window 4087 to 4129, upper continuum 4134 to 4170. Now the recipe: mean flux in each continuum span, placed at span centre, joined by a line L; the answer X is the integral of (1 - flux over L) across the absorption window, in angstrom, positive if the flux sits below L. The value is 0.1 angstrom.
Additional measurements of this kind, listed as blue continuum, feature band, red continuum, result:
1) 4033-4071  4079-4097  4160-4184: -1.7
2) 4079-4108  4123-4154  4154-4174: 1.0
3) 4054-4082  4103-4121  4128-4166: 0.4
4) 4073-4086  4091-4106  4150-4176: 0.0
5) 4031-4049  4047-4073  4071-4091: -0.9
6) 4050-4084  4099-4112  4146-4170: 0.5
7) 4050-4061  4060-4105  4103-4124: -0.9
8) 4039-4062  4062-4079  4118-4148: 0.6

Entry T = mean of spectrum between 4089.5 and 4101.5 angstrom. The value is 14.2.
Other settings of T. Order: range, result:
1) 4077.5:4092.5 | 14.8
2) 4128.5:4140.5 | 13.9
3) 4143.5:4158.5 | 13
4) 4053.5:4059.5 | 13.9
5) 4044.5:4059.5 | 13.8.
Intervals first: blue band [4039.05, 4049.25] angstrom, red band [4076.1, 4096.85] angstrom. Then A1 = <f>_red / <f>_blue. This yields 1.10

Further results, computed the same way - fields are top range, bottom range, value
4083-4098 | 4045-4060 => 1.06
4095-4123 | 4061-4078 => 1.02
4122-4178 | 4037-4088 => 0.95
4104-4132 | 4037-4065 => 0.95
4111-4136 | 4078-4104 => 0.92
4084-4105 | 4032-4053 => 1.09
